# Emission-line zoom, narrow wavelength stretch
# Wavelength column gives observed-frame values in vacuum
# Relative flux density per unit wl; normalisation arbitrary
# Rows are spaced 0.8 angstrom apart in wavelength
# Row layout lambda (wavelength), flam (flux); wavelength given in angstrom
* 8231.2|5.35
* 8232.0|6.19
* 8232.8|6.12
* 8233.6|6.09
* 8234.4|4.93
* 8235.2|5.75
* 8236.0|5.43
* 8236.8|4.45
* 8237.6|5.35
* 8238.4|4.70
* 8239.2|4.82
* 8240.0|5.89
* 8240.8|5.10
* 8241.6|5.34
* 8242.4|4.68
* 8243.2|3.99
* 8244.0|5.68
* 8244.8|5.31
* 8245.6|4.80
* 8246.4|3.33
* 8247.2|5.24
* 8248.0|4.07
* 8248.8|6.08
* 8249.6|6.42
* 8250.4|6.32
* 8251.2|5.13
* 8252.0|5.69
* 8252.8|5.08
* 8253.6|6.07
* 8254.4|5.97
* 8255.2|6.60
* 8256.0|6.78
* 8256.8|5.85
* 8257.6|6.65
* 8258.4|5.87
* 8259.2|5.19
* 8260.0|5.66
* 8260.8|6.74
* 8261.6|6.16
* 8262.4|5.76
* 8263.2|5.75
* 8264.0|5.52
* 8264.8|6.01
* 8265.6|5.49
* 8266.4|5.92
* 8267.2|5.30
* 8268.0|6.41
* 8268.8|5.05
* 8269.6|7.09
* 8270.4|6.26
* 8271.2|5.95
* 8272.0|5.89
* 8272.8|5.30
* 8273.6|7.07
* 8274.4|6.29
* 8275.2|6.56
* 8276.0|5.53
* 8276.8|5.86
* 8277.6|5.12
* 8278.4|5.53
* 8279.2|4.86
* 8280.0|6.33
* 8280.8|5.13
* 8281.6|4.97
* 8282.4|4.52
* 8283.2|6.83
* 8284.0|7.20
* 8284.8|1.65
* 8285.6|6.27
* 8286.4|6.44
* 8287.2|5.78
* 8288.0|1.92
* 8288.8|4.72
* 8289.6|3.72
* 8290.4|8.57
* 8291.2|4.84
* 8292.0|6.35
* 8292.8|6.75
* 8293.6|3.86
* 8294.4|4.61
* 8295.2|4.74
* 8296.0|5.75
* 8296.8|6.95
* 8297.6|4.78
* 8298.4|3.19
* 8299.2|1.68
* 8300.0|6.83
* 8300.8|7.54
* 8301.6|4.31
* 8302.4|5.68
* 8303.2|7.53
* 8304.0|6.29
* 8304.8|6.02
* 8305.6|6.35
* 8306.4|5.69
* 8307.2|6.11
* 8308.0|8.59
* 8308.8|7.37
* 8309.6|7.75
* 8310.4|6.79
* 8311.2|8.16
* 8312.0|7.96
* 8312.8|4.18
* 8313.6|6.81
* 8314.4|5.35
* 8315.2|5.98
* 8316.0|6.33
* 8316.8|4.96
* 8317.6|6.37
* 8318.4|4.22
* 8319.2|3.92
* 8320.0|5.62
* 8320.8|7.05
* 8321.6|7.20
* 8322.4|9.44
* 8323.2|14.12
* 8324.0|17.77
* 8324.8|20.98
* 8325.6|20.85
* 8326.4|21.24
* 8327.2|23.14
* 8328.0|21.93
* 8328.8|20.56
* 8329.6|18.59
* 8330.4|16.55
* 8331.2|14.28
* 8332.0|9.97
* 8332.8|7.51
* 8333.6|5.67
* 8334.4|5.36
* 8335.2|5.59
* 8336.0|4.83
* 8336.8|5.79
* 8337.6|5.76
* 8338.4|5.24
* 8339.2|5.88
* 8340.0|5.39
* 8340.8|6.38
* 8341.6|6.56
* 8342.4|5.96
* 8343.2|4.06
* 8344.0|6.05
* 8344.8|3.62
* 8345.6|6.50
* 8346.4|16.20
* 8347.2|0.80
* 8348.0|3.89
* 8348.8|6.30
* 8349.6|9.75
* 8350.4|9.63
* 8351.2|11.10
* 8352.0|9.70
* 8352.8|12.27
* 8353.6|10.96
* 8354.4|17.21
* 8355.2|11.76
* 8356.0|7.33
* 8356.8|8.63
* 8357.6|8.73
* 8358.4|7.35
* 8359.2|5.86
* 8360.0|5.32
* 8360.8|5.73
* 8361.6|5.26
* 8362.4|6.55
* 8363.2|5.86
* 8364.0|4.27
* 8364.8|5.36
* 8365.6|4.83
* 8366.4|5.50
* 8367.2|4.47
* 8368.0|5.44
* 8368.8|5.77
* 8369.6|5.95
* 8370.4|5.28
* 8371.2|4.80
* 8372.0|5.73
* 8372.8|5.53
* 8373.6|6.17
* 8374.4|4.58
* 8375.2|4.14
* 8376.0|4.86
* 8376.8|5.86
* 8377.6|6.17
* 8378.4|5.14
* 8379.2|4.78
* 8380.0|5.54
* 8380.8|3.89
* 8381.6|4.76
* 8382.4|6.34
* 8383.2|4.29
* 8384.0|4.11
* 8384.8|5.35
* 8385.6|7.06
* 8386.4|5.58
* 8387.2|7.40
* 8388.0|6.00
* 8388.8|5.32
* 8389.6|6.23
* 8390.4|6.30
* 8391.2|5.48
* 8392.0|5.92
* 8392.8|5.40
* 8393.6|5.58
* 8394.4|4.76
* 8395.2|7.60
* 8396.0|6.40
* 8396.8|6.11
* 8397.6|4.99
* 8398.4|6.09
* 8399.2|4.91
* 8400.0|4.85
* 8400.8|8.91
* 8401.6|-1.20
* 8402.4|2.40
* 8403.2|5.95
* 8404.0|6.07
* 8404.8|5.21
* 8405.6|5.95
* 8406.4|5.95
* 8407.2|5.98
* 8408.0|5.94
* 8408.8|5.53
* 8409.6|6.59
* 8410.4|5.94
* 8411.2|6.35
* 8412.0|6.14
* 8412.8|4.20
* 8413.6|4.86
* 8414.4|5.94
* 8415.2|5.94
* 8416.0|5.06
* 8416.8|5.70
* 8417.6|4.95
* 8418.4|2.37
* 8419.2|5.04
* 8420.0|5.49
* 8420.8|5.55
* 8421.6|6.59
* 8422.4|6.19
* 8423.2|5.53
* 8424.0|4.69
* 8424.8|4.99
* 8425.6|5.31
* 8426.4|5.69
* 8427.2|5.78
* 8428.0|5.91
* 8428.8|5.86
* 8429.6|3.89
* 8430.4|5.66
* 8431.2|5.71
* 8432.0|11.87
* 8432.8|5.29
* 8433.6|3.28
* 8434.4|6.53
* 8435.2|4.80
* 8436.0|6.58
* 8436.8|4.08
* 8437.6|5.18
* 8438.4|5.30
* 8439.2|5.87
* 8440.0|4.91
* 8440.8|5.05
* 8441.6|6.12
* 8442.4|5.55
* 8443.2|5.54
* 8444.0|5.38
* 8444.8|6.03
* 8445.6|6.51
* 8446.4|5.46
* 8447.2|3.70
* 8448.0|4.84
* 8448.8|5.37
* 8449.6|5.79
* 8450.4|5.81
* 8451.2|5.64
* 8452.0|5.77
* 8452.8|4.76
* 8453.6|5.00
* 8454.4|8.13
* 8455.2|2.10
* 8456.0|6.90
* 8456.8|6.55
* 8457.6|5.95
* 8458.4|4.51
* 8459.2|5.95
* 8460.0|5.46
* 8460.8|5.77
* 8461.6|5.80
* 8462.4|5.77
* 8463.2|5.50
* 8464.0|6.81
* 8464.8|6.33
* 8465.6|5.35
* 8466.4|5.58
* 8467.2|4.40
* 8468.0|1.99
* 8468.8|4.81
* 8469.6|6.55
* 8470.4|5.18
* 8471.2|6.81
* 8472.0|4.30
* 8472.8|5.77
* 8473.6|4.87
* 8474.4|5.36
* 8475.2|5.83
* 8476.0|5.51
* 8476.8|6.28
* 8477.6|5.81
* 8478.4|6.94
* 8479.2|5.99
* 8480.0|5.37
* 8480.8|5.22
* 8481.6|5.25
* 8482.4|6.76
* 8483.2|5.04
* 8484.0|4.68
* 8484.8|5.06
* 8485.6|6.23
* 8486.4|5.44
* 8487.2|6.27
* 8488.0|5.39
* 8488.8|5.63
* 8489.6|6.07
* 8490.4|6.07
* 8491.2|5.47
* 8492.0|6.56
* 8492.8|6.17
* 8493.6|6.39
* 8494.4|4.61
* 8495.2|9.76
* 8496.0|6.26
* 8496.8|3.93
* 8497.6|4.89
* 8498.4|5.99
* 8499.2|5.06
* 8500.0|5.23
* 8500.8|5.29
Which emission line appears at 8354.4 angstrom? [N II] 6583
